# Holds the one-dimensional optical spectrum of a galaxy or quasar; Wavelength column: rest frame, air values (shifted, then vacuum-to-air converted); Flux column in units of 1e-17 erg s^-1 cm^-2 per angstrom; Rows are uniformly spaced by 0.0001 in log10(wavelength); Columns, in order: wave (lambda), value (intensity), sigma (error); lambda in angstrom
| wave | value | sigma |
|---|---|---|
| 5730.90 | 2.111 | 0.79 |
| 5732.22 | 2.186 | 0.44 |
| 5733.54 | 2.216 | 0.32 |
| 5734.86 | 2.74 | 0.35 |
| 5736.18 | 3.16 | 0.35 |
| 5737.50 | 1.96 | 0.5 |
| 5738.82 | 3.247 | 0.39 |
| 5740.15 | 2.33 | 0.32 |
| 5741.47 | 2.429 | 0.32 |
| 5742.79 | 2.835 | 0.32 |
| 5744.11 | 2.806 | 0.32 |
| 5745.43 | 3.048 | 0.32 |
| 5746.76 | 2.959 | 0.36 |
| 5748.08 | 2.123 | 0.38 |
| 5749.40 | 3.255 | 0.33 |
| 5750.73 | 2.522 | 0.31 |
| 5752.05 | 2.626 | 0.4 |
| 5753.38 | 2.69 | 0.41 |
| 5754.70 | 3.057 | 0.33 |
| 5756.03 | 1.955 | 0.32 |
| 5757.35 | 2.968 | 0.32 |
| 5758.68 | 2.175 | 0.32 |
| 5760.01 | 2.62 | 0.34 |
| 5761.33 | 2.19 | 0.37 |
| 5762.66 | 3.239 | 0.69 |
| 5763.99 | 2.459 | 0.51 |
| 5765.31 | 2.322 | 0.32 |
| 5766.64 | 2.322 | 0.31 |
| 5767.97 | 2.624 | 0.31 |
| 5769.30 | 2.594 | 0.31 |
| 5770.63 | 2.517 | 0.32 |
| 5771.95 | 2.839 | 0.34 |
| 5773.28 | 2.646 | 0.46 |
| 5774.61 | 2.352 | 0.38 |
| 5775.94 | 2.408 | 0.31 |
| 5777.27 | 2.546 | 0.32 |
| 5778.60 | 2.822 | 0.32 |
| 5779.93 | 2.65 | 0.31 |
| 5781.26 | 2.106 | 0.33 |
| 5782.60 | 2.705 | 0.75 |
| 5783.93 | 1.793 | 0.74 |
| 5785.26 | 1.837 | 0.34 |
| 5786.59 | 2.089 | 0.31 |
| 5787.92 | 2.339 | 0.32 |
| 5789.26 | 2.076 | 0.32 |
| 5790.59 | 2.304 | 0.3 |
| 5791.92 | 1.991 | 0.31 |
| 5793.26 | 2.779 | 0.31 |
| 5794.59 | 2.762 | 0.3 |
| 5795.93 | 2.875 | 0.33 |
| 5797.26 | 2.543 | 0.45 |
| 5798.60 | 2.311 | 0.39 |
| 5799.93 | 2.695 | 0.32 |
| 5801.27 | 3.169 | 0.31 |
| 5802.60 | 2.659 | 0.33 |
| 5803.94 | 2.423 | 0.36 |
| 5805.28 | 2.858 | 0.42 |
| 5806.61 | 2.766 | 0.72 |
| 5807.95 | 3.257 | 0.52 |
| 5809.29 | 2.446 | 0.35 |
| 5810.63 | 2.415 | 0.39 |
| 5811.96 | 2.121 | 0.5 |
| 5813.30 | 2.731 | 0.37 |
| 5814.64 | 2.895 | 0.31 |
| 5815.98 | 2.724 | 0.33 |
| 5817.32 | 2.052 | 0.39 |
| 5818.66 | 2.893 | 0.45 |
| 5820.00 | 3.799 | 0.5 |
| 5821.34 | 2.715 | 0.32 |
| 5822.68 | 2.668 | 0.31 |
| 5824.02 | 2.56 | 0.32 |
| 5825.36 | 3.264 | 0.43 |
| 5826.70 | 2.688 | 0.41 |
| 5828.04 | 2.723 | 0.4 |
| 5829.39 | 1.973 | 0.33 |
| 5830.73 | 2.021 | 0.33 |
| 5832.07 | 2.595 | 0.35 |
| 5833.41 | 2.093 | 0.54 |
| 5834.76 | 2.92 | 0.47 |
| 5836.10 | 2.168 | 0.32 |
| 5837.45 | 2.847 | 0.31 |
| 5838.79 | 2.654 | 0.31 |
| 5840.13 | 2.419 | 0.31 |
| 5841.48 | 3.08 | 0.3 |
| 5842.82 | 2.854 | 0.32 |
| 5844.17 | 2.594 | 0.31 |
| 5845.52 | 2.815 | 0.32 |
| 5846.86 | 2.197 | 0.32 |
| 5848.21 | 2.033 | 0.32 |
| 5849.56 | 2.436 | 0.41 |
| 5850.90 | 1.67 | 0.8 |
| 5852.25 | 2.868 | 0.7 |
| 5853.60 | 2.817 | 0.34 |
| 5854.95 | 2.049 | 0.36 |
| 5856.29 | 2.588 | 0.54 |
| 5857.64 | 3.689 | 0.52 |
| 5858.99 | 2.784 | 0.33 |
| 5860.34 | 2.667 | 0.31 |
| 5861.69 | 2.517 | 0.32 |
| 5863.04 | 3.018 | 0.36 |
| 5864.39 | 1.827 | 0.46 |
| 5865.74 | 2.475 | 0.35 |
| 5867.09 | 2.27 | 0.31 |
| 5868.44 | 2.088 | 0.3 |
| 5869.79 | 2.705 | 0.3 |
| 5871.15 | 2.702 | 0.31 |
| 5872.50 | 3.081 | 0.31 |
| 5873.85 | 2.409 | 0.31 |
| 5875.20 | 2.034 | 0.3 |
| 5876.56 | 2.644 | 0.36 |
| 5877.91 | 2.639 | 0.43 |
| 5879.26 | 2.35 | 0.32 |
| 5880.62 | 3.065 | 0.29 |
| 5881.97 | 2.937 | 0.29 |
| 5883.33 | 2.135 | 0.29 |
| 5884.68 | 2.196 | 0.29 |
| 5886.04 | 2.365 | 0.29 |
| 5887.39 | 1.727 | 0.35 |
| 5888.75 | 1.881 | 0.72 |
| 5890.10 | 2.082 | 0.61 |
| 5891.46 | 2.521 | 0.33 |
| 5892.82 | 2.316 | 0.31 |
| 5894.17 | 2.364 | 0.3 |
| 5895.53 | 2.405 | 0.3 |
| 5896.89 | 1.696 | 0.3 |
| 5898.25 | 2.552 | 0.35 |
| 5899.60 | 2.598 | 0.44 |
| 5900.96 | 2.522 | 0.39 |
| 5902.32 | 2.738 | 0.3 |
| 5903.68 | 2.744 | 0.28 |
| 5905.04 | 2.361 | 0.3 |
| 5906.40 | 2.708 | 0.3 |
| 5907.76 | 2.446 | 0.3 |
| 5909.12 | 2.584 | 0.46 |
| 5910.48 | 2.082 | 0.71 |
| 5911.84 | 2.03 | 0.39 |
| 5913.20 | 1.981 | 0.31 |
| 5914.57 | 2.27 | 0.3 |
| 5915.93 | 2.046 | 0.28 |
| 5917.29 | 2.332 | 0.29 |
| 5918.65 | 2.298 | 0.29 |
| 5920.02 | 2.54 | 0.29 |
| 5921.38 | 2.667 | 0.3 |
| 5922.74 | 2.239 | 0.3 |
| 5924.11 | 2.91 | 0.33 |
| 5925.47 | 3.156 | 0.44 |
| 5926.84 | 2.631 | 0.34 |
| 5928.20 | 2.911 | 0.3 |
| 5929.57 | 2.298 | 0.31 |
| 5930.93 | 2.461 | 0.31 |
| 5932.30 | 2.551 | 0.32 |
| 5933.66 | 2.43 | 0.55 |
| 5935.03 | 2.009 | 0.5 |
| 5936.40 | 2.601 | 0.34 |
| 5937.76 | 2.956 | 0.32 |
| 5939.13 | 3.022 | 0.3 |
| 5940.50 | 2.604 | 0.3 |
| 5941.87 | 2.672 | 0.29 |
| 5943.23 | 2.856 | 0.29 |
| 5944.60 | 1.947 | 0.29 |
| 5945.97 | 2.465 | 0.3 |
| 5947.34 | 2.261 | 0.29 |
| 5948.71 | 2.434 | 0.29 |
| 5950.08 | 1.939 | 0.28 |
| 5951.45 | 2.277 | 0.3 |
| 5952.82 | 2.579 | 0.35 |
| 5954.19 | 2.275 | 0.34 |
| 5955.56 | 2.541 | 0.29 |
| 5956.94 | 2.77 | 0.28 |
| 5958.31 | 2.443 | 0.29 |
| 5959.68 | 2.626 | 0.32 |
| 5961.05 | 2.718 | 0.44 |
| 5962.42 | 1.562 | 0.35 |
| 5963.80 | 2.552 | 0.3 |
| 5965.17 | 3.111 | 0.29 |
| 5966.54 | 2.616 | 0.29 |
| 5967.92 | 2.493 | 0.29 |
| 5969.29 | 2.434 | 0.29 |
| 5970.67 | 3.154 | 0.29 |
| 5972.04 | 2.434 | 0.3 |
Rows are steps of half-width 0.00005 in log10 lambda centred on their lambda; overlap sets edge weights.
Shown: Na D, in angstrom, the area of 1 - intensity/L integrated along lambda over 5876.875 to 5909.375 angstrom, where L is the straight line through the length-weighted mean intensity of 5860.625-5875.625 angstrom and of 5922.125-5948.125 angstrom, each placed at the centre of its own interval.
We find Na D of 1.3 angstrom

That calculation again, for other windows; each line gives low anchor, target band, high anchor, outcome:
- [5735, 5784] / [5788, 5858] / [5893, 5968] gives -1.3 angstrom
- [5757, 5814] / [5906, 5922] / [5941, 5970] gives 1.0 angstrom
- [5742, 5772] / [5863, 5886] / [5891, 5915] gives -0.5 angstrom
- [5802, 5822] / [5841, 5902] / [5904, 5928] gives 2.1 angstrom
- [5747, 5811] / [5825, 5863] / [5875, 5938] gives -1.4 angstrom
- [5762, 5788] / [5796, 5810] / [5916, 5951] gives -1.4 angstrom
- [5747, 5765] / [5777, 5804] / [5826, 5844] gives 1.4 angstrom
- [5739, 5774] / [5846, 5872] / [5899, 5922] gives -0.2 angstrom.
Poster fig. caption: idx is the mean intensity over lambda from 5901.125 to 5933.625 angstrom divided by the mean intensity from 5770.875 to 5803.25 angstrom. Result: 1.00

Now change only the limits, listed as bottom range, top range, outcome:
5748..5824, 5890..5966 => 0.96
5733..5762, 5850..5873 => 0.98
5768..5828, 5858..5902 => 0.94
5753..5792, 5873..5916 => 0.97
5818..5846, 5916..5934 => 0.95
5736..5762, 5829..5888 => 0.95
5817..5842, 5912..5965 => 0.93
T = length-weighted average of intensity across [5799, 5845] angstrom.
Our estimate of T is 2.67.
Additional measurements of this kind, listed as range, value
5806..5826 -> 2.75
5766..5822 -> 2.56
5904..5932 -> 2.45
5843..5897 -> 2.45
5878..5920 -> 2.35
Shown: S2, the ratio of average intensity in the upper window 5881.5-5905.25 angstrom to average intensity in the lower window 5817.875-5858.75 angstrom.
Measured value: 0.89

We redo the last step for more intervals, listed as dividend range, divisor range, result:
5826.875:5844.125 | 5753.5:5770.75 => 1.00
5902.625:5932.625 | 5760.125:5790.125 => 1.01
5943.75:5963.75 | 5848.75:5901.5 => 0.96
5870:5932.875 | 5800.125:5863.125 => 0.92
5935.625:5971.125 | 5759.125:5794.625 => 1.04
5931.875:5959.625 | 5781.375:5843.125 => 0.97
